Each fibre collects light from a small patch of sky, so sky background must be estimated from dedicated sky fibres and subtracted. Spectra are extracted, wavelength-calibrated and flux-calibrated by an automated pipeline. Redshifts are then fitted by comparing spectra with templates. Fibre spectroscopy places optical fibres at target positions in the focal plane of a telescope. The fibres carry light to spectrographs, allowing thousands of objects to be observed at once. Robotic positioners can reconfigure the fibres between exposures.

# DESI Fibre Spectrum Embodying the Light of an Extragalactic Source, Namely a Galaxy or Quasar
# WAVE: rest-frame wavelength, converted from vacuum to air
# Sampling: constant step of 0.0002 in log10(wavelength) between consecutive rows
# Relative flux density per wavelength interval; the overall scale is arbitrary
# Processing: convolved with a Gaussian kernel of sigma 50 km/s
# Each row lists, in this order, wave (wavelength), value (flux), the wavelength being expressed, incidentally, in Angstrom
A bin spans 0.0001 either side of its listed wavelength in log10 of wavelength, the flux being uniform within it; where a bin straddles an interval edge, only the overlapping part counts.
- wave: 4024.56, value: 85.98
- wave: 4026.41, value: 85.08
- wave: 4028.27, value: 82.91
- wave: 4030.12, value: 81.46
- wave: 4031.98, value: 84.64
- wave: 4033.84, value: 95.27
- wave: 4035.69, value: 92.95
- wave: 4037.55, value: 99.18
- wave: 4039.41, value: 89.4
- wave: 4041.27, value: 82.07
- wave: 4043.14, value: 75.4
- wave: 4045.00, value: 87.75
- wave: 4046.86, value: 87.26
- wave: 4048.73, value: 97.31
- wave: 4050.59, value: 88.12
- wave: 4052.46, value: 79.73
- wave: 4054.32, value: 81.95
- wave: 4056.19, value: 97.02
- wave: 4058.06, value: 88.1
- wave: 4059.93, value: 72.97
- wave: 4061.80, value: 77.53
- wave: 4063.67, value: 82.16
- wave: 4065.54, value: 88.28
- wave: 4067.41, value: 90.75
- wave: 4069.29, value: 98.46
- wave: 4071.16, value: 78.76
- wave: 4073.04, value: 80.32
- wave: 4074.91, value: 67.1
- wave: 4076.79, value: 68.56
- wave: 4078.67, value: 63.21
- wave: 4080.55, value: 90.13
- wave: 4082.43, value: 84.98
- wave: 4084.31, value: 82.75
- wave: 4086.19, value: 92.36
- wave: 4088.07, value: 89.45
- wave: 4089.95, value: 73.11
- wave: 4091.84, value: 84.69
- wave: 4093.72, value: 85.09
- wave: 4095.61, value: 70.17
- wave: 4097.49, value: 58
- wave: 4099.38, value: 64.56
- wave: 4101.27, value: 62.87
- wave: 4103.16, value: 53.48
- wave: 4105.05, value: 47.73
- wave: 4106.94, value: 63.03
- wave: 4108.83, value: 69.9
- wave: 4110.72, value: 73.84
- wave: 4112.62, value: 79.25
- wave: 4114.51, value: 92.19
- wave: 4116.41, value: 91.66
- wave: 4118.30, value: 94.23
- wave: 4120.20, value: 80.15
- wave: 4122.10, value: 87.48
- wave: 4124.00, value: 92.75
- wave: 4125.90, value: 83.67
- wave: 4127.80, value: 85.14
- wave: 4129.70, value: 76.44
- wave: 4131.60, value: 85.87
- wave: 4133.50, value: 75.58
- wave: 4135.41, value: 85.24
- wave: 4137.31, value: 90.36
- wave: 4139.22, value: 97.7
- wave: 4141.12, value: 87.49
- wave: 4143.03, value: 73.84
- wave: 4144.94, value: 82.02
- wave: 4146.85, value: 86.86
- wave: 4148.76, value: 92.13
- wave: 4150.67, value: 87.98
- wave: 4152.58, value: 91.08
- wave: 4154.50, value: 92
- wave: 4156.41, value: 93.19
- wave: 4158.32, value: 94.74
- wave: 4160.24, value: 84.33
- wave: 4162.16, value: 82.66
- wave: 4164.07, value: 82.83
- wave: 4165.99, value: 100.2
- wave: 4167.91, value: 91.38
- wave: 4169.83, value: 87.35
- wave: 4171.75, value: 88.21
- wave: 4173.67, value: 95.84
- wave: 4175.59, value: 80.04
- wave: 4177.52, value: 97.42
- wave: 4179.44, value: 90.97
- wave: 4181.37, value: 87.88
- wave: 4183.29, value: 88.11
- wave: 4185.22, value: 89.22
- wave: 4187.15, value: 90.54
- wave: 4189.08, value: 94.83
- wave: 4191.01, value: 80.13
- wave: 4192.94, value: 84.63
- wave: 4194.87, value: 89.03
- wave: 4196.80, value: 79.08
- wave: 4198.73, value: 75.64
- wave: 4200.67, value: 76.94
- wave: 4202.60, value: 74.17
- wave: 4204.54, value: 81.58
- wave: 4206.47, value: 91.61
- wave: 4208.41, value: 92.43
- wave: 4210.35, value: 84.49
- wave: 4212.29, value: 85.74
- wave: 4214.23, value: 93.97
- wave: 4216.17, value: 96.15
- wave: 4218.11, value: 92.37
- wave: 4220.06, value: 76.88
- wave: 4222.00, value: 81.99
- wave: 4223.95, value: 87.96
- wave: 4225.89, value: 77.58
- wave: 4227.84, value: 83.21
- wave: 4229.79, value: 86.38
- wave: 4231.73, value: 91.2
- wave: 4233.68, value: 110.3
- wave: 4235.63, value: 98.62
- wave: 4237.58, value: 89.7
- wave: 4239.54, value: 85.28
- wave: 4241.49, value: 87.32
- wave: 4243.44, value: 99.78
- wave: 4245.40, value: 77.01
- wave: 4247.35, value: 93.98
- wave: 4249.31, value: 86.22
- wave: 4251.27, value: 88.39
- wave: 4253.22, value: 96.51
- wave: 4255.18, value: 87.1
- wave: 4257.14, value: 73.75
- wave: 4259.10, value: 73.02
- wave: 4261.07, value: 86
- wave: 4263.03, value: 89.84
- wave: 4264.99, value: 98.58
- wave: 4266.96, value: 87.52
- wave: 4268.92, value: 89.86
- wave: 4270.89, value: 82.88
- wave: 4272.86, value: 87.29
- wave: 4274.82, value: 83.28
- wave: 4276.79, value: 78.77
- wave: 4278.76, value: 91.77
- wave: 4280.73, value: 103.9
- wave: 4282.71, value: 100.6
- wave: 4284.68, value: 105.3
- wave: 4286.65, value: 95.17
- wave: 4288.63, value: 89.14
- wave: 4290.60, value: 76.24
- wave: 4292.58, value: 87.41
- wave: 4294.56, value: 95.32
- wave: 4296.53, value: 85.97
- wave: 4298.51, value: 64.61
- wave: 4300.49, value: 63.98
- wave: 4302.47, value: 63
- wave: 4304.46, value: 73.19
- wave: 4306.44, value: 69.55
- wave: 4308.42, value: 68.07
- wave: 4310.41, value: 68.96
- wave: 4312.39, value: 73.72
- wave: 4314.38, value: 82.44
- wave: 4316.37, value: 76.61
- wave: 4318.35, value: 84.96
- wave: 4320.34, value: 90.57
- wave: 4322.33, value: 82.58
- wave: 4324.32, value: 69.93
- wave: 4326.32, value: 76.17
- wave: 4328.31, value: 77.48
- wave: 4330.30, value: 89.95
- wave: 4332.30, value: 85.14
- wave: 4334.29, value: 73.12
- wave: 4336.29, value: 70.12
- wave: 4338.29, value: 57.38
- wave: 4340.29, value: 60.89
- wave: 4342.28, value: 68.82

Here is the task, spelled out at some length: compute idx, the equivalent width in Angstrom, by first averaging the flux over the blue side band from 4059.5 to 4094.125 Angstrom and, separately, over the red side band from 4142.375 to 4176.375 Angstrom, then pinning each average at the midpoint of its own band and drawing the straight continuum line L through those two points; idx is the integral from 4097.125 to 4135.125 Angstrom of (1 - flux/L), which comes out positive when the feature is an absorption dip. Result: 3.8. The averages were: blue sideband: 81.7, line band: 76.3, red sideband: 88.3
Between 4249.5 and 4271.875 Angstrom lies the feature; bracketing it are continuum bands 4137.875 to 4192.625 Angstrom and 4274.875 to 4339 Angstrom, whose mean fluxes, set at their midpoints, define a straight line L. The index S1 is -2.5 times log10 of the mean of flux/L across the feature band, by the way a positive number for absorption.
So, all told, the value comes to -0.044 mag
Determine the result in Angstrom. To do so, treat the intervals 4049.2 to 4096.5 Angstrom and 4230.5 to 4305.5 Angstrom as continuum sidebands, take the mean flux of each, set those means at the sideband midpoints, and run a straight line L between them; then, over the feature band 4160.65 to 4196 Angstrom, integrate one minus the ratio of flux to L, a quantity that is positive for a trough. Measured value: -1.58 Angstrom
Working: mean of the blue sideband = 82.4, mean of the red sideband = 87.3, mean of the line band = 88.8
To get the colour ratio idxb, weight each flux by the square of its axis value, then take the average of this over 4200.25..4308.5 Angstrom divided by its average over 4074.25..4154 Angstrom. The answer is 1.16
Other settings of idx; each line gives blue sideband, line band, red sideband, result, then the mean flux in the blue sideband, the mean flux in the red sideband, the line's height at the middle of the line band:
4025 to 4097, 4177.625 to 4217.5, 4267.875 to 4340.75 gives -2.2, 84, 80.5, 82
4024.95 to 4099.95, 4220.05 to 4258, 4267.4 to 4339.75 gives -3.2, 83.1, 80.8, 81.4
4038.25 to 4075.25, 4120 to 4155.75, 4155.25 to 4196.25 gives 0.7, 84.9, 89.1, 87.8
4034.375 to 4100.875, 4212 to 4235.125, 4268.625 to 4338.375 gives -2.1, 82.5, 81.1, 81.6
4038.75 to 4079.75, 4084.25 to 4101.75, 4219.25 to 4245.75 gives 1.6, 82.8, 88.4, 83.9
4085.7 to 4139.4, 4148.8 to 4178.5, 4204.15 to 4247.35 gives -2.4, 78.5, 88.9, 83.2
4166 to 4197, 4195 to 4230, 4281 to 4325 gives 1.0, 89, 80.8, 86.9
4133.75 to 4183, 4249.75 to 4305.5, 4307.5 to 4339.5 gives -3.9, 88.8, 76.6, 80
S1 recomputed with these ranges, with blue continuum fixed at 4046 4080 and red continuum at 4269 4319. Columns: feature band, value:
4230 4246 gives -0.13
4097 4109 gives 0.36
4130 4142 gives -0.05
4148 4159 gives -0.12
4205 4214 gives -0.08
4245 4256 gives -0.08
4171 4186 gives -0.09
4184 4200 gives -0.04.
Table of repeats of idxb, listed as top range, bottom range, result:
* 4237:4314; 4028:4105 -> 1.15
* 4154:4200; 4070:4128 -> 1.19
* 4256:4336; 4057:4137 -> 1.14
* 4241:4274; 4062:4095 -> 1.16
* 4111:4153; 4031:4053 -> 1.02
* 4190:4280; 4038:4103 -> 1.16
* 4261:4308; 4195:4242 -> 1.01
